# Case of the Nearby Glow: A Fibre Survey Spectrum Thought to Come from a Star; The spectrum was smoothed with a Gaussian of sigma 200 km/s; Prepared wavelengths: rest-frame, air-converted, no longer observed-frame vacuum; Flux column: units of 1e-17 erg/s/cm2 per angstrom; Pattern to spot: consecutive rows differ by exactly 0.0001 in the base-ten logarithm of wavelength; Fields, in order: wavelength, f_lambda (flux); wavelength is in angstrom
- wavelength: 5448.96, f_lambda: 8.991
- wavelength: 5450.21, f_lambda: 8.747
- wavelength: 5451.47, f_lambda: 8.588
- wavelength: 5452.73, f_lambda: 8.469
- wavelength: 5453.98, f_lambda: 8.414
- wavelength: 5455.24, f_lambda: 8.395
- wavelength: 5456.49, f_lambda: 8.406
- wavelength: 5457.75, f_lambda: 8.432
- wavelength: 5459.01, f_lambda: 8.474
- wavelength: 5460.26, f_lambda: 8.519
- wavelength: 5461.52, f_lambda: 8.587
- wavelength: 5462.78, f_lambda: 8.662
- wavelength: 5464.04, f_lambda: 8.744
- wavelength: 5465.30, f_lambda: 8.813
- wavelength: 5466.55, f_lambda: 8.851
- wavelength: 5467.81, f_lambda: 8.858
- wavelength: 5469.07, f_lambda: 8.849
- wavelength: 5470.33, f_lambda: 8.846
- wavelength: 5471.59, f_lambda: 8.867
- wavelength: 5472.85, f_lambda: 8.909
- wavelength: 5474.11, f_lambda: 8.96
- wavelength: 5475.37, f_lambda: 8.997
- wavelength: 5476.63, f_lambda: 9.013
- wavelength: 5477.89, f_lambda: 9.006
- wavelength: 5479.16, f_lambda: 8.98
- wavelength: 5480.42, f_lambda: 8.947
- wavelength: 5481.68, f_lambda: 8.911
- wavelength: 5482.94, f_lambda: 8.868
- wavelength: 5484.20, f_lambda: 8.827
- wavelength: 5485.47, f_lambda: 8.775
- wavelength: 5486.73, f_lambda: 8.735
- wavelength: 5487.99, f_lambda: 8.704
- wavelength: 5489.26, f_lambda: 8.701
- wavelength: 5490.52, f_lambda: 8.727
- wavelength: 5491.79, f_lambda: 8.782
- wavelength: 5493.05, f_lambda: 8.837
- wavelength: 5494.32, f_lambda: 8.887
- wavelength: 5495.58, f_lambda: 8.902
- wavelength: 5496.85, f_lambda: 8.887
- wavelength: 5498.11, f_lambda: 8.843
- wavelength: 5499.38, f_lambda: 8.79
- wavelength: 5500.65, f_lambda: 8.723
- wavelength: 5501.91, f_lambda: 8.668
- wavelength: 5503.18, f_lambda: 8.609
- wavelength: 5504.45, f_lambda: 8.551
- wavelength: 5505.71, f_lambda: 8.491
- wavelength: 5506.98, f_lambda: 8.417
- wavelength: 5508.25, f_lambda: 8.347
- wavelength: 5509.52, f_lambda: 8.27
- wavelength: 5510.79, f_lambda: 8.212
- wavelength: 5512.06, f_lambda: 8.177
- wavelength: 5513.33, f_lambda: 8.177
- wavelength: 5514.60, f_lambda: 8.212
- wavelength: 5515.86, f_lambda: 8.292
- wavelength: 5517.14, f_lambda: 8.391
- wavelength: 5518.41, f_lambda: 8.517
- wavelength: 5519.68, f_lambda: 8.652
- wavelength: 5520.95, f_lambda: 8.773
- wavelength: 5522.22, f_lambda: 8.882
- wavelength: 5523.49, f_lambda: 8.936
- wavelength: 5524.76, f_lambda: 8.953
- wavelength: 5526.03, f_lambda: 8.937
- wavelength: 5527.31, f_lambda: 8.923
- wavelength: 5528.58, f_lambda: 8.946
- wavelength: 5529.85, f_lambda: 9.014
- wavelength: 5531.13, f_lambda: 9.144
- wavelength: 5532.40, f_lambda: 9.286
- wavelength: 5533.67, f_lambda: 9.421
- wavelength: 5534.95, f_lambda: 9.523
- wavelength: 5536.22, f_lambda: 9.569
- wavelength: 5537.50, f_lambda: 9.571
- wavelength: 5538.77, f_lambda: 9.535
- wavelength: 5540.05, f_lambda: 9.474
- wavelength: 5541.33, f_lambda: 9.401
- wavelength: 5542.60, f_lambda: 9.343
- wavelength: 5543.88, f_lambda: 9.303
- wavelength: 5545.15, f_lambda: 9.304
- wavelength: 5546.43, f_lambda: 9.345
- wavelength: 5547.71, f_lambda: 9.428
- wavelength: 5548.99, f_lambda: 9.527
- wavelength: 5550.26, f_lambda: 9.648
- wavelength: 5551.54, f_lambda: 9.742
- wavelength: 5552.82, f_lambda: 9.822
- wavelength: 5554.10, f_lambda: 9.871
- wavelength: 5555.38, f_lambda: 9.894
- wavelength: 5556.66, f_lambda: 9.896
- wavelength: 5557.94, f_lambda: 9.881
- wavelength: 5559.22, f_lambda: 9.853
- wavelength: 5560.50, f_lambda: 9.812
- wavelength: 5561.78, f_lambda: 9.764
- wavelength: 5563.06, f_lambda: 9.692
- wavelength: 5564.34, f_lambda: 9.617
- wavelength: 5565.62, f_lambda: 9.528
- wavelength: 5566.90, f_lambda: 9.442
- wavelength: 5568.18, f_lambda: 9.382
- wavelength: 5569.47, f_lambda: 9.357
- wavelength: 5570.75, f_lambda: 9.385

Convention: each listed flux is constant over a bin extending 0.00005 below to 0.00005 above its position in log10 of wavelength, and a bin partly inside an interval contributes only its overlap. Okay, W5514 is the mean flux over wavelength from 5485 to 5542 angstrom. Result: 8.81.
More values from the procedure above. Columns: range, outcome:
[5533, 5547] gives 9.44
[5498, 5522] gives 8.48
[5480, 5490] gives 8.81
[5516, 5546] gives 9.11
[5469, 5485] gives 8.92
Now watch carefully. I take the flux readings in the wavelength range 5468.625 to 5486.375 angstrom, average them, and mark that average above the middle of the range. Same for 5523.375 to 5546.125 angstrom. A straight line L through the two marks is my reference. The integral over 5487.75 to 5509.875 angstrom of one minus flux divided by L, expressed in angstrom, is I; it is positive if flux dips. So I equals 0.9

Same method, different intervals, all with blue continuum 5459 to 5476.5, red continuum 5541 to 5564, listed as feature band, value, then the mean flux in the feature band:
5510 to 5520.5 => 1.1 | 8.34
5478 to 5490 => 0.2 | 8.83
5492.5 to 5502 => 0.3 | 8.83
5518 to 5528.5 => 0.6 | 8.84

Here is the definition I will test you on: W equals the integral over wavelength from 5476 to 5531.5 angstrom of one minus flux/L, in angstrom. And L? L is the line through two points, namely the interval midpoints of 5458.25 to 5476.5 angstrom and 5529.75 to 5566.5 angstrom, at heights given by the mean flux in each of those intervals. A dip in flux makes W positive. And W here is 2.58 angstrom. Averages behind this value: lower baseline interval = 8.79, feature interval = 8.71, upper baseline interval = 9.57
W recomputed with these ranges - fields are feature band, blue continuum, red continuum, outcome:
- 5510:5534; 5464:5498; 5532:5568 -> 1.50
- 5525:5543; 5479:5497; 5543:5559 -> 0.26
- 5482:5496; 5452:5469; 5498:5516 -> -0.48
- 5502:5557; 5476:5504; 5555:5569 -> 1.62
